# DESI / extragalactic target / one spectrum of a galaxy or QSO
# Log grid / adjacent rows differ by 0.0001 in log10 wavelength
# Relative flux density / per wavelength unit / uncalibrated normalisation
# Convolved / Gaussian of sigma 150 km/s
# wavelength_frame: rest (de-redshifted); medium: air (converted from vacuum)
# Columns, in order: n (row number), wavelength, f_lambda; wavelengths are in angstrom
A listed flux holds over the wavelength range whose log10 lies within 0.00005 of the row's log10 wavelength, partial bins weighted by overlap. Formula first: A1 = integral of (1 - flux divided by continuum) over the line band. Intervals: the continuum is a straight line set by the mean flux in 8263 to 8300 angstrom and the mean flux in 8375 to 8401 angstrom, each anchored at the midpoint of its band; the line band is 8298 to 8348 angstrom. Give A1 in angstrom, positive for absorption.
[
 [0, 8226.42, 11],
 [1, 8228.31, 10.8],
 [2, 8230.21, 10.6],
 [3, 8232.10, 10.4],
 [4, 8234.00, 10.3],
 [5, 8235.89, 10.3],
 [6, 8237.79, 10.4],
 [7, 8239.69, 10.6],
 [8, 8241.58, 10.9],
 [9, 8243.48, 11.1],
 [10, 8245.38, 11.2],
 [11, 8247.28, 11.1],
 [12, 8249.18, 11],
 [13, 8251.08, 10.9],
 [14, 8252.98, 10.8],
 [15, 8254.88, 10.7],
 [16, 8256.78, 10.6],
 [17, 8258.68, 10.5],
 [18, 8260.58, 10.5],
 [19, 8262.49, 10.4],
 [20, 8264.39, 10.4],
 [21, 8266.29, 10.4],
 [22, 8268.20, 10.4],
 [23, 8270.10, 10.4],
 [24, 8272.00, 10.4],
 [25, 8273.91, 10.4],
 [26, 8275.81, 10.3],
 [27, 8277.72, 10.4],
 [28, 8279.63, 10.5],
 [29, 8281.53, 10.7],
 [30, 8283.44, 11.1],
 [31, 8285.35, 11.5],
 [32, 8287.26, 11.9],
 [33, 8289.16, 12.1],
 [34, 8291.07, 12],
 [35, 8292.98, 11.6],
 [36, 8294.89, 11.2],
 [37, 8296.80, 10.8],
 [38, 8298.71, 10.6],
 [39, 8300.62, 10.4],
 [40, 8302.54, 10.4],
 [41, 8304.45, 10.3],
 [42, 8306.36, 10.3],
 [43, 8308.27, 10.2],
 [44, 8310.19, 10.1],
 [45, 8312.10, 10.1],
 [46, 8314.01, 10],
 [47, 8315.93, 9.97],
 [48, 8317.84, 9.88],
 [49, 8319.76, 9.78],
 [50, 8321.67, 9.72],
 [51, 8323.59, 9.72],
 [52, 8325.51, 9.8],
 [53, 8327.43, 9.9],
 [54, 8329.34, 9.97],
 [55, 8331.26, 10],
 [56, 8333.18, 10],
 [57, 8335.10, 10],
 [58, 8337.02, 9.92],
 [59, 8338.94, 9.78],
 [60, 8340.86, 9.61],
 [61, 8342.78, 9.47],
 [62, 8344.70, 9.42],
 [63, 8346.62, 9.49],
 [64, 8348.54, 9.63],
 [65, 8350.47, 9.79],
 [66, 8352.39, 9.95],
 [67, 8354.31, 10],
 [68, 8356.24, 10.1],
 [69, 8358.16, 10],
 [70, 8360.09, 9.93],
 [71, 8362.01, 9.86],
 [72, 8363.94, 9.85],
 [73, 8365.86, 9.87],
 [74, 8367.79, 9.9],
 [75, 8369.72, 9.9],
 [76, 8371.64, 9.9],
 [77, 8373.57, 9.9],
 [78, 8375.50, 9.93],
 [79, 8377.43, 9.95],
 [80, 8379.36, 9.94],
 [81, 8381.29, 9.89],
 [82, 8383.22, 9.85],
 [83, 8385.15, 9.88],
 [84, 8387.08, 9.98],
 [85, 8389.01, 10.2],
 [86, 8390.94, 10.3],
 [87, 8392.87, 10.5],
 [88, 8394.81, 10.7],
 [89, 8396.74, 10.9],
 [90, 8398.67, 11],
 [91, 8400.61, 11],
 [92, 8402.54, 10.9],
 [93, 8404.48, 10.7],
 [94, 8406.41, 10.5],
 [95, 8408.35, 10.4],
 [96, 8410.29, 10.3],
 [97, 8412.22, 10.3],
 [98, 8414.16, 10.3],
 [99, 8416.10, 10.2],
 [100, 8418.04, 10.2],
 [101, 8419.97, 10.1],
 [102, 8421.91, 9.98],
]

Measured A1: 3.3 angstrom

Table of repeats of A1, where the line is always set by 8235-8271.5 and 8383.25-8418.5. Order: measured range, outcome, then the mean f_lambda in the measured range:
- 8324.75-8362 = 2.5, 9.83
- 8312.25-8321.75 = 0.6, 9.91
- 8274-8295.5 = -1.1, 11.2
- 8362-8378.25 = 0.9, 9.9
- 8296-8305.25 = 0.1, 10.5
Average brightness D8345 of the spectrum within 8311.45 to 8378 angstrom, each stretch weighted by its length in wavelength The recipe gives 9.86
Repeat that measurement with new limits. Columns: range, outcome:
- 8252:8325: 10.6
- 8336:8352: 9.65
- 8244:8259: 10.9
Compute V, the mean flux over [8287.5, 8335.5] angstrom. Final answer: 10.4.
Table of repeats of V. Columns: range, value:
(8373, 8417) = 10.3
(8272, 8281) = 10.4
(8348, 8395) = 9.98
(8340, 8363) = 9.77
